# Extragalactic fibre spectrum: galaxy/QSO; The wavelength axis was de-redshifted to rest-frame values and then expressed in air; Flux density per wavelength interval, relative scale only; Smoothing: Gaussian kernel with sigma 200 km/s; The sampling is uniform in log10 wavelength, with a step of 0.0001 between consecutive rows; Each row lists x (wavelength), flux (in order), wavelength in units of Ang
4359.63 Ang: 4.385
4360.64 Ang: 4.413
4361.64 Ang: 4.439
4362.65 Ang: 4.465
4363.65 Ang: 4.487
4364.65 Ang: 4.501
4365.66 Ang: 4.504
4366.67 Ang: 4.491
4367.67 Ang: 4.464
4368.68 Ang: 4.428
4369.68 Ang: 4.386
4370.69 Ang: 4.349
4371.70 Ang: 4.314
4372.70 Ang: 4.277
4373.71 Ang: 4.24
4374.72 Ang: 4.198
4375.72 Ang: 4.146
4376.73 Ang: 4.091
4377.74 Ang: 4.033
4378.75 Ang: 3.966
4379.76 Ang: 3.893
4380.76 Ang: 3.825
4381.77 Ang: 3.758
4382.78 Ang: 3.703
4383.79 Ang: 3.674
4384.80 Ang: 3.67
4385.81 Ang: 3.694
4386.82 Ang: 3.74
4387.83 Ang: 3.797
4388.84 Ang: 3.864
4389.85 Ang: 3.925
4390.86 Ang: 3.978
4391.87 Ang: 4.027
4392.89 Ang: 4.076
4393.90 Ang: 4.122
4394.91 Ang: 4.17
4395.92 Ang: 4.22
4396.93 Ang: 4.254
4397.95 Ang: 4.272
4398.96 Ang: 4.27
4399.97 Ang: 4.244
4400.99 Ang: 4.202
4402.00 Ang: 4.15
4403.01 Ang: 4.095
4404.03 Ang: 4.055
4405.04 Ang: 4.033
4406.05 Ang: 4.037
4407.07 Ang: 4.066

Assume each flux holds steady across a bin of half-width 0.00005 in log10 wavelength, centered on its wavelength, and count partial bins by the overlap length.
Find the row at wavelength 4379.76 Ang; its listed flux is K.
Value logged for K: 3.893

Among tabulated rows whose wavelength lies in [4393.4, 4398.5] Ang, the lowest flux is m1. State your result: 4.122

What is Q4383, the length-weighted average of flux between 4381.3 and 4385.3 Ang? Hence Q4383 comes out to 3.7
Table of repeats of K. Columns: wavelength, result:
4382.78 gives 3.703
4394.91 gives 4.17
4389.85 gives 3.925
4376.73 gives 4.091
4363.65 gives 4.487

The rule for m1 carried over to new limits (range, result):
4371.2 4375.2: 4.198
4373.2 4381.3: 3.825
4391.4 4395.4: 4.027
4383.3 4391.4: 3.67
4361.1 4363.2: 4.439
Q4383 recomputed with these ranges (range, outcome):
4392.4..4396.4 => 4.15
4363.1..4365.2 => 4.5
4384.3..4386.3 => 3.68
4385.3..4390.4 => 3.81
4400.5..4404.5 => 4.13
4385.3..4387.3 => 3.72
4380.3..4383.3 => 3.76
